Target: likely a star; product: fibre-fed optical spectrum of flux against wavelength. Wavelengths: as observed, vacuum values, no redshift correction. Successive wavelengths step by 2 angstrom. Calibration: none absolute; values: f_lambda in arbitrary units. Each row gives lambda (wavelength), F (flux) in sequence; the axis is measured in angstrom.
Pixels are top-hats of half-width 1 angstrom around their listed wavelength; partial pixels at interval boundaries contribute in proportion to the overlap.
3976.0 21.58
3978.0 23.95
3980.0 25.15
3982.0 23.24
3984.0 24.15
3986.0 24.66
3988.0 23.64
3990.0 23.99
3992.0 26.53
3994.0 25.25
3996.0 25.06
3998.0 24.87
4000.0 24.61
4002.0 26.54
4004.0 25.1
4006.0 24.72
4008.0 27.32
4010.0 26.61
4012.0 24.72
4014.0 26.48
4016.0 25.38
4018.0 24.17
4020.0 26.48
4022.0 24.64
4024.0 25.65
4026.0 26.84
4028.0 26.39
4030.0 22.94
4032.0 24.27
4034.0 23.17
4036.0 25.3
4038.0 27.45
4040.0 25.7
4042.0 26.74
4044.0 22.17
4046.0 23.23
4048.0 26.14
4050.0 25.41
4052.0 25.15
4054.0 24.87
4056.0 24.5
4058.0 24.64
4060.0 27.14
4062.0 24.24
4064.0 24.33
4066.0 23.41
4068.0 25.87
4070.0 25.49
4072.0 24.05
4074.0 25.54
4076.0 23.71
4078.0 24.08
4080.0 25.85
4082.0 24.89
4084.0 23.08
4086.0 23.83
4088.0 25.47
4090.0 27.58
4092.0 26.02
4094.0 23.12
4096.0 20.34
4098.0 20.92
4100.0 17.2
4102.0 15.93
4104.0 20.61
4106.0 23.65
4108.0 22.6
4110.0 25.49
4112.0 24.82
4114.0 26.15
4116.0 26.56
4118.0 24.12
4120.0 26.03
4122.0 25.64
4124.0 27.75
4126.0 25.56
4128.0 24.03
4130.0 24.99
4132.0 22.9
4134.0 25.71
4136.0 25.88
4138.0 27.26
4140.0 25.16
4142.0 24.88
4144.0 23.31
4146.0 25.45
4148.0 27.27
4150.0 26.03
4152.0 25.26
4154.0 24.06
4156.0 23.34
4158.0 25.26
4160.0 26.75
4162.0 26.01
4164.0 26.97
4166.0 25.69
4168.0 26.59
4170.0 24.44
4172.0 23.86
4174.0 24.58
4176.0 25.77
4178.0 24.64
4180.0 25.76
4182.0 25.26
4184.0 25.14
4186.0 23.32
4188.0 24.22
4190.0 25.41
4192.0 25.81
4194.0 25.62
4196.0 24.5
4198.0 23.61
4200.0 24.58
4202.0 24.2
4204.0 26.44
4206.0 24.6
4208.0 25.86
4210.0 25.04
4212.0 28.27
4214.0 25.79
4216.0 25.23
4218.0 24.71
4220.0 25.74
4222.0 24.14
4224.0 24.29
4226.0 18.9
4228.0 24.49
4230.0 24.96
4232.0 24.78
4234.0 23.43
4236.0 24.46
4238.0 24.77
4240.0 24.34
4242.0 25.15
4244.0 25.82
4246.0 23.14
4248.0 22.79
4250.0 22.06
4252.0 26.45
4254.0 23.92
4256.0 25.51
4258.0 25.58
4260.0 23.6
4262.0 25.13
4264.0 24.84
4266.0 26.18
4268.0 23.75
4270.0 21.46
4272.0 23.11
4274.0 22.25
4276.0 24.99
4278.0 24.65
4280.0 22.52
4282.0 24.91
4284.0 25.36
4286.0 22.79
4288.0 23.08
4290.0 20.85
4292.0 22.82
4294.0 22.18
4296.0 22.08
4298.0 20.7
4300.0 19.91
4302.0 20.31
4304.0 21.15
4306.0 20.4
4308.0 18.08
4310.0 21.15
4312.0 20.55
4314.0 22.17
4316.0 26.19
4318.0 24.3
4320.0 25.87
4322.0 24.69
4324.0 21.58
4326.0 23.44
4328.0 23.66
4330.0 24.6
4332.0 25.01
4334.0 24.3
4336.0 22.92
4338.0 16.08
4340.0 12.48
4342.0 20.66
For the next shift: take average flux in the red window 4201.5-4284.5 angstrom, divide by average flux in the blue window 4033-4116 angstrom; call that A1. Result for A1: 1.0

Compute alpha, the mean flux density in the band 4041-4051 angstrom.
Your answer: 24.7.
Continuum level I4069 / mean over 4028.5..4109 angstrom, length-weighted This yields 24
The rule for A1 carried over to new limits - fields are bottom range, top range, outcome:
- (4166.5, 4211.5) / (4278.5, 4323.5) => 0.89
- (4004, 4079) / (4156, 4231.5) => 1.00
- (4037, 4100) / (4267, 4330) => 0.92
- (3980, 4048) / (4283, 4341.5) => 0.88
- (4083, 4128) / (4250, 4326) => 0.97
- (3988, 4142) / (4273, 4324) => 0.91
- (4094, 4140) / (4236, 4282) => 1.02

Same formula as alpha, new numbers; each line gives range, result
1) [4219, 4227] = 23.3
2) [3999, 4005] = 25.4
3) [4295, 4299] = 21.4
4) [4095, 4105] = 19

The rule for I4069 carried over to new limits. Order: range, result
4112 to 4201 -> 25.2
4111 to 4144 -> 25.4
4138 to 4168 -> 25.5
